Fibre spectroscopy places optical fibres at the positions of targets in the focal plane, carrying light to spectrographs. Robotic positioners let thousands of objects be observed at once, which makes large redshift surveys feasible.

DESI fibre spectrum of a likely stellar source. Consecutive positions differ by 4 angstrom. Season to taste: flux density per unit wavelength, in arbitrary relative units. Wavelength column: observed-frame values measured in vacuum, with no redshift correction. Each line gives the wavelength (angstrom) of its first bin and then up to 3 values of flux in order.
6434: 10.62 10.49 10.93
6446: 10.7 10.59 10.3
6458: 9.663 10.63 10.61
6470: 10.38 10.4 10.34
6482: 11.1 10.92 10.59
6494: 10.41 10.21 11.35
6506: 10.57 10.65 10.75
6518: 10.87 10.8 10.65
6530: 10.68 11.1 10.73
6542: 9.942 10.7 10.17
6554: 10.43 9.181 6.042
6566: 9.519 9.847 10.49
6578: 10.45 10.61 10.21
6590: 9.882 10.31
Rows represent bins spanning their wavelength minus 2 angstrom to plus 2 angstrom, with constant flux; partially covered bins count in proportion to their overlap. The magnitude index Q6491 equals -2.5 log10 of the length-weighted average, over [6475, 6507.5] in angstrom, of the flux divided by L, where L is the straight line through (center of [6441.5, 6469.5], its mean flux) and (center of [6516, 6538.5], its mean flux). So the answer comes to -0.005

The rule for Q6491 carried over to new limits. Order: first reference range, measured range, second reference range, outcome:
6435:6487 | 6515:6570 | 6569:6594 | 0.03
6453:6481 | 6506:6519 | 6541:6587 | -0.07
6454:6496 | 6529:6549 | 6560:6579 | -0.11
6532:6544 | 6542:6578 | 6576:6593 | 0.09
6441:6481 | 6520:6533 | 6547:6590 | -0.08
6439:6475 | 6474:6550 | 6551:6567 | -0.12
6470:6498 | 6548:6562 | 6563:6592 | 0.09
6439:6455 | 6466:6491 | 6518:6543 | 0.00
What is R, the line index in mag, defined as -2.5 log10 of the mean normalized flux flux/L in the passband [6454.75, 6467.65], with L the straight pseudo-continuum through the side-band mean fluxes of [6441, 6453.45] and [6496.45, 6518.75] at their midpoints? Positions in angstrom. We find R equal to 0.04 mag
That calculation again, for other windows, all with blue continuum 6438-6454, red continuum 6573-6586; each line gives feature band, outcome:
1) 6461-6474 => 0.01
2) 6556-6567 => 0.28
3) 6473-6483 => 0.00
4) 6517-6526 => -0.02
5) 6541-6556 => 0.02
